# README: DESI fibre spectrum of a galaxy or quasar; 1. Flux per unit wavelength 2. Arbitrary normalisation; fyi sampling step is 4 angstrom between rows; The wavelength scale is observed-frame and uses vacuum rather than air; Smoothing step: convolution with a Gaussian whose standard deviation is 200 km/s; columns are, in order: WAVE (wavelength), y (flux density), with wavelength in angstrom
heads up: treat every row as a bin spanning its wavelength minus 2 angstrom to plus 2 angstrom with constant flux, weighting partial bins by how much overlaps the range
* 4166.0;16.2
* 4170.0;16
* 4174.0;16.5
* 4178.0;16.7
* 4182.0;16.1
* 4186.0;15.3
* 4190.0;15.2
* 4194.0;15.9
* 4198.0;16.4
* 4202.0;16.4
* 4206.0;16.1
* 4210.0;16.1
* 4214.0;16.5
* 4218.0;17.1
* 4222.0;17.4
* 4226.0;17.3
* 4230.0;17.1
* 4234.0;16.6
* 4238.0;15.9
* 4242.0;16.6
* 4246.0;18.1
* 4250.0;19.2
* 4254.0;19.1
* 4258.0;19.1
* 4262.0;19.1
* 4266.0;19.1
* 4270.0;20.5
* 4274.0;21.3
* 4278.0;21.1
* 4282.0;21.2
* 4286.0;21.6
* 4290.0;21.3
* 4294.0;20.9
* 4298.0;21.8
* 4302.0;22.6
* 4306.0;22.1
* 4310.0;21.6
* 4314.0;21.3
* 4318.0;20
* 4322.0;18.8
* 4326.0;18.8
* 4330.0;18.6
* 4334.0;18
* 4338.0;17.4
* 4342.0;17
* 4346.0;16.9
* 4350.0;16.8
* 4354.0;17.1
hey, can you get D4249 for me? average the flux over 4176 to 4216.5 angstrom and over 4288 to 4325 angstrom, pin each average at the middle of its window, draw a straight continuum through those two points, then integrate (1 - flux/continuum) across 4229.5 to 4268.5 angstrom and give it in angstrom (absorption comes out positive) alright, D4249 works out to 0.93 angstrom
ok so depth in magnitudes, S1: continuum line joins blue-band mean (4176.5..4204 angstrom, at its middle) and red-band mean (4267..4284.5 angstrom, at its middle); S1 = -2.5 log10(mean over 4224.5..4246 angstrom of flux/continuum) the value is 0.11 mag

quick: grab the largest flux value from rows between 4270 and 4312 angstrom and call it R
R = 22.6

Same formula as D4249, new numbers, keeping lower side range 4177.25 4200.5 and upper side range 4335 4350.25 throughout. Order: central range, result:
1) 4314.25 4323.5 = -1.57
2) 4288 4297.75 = -2.62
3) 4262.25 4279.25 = -3.88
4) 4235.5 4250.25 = -0.80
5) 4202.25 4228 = -0.98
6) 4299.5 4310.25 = -3.42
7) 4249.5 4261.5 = -1.97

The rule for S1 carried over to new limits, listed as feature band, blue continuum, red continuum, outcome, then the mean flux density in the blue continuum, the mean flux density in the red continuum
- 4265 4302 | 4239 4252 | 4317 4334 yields -0.15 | 17.8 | 18.9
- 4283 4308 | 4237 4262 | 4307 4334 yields -0.13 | 18.2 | 19.8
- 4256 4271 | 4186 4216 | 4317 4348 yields -0.14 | 16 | 18.1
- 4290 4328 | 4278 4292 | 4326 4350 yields -0.07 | 21.3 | 17.6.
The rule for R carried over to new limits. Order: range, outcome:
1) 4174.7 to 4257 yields 19.2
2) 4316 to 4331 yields 20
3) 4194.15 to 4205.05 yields 16.4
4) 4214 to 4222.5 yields 17.4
